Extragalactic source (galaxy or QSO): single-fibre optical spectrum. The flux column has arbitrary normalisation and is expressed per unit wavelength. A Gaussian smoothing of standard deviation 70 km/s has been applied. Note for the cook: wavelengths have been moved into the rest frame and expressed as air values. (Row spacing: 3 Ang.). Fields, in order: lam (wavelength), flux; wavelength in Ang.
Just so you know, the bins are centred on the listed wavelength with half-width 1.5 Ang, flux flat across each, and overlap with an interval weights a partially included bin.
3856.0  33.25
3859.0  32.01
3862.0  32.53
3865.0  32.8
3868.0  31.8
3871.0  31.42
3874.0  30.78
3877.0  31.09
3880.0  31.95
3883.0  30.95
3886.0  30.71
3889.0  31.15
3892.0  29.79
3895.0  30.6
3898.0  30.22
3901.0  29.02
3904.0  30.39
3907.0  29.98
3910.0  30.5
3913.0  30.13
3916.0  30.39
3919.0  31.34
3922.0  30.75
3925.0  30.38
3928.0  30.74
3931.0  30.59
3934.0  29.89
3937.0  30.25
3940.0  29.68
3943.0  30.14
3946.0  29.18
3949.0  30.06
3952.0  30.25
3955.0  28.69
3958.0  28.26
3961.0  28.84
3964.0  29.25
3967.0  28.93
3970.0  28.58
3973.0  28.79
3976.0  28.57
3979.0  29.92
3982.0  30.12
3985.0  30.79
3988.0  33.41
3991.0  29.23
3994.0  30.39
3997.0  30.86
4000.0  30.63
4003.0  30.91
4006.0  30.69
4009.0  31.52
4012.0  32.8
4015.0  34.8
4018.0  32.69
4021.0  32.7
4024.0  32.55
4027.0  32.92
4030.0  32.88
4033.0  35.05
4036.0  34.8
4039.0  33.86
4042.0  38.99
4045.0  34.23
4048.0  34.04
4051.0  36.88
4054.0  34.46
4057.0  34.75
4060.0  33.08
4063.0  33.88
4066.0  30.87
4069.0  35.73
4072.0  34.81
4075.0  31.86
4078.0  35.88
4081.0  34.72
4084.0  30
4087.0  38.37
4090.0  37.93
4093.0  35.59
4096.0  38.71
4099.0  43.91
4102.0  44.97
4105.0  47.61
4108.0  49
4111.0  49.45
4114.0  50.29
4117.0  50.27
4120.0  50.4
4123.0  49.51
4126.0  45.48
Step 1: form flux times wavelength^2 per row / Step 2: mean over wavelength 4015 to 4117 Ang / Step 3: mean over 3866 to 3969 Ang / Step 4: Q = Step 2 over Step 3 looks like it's 1.32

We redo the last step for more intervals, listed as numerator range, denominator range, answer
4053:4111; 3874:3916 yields 1.35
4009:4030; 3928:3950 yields 1.14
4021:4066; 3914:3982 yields 1.21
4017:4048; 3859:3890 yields 1.17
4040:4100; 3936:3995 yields 1.26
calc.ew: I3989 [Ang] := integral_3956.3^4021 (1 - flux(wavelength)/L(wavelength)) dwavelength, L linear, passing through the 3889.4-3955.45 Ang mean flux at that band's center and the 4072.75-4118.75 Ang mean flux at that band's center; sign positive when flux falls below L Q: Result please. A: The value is 7.29 Ang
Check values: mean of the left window 30.2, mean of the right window 41.2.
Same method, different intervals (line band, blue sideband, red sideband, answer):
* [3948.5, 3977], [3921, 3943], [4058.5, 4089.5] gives 1.94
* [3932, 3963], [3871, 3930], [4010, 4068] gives 2.16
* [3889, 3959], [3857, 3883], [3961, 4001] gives 1.76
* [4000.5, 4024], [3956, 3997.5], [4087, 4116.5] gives 1.06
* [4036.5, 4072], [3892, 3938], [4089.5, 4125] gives 5.91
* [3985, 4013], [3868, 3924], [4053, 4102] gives 1.96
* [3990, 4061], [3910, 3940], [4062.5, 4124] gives 6.61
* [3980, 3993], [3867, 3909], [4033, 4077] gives 0.83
